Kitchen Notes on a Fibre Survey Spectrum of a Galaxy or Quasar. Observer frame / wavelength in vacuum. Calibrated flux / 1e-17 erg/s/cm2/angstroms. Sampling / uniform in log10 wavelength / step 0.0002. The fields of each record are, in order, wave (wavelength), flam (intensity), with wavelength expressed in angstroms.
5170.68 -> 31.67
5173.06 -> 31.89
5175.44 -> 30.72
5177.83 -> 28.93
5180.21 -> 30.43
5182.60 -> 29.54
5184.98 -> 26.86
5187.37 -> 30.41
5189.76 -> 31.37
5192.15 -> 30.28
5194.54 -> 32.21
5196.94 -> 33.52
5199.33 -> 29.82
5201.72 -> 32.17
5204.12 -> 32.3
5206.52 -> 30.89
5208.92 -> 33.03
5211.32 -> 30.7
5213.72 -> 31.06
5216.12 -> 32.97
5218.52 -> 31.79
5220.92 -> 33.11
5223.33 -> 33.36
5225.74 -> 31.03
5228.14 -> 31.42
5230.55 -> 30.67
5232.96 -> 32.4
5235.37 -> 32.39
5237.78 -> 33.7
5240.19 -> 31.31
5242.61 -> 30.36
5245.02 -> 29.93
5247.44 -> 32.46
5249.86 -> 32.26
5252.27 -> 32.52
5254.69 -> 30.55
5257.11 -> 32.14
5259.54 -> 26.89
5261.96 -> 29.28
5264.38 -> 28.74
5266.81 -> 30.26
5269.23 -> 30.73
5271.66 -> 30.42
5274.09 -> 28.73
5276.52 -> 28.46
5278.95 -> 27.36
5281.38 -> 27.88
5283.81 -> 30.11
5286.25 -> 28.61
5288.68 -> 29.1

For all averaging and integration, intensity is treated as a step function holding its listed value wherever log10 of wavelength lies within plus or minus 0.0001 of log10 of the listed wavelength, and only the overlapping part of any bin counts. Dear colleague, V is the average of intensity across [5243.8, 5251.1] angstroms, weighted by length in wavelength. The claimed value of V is 31.6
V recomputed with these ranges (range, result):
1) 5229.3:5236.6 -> 31.8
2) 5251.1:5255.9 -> 31.5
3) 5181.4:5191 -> 29.6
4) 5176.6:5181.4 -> 29.7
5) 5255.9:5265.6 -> 29.2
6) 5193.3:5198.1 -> 32.8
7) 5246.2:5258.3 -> 32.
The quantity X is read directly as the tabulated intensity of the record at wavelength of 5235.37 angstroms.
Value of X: 32.39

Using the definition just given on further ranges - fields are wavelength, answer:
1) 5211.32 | 30.7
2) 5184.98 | 26.86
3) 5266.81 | 30.26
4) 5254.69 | 30.55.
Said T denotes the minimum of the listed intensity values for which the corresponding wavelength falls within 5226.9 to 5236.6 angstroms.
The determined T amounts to 30.67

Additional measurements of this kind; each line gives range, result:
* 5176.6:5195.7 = 26.86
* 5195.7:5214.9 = 29.82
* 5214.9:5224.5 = 31.79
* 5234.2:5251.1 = 29.93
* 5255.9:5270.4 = 26.89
